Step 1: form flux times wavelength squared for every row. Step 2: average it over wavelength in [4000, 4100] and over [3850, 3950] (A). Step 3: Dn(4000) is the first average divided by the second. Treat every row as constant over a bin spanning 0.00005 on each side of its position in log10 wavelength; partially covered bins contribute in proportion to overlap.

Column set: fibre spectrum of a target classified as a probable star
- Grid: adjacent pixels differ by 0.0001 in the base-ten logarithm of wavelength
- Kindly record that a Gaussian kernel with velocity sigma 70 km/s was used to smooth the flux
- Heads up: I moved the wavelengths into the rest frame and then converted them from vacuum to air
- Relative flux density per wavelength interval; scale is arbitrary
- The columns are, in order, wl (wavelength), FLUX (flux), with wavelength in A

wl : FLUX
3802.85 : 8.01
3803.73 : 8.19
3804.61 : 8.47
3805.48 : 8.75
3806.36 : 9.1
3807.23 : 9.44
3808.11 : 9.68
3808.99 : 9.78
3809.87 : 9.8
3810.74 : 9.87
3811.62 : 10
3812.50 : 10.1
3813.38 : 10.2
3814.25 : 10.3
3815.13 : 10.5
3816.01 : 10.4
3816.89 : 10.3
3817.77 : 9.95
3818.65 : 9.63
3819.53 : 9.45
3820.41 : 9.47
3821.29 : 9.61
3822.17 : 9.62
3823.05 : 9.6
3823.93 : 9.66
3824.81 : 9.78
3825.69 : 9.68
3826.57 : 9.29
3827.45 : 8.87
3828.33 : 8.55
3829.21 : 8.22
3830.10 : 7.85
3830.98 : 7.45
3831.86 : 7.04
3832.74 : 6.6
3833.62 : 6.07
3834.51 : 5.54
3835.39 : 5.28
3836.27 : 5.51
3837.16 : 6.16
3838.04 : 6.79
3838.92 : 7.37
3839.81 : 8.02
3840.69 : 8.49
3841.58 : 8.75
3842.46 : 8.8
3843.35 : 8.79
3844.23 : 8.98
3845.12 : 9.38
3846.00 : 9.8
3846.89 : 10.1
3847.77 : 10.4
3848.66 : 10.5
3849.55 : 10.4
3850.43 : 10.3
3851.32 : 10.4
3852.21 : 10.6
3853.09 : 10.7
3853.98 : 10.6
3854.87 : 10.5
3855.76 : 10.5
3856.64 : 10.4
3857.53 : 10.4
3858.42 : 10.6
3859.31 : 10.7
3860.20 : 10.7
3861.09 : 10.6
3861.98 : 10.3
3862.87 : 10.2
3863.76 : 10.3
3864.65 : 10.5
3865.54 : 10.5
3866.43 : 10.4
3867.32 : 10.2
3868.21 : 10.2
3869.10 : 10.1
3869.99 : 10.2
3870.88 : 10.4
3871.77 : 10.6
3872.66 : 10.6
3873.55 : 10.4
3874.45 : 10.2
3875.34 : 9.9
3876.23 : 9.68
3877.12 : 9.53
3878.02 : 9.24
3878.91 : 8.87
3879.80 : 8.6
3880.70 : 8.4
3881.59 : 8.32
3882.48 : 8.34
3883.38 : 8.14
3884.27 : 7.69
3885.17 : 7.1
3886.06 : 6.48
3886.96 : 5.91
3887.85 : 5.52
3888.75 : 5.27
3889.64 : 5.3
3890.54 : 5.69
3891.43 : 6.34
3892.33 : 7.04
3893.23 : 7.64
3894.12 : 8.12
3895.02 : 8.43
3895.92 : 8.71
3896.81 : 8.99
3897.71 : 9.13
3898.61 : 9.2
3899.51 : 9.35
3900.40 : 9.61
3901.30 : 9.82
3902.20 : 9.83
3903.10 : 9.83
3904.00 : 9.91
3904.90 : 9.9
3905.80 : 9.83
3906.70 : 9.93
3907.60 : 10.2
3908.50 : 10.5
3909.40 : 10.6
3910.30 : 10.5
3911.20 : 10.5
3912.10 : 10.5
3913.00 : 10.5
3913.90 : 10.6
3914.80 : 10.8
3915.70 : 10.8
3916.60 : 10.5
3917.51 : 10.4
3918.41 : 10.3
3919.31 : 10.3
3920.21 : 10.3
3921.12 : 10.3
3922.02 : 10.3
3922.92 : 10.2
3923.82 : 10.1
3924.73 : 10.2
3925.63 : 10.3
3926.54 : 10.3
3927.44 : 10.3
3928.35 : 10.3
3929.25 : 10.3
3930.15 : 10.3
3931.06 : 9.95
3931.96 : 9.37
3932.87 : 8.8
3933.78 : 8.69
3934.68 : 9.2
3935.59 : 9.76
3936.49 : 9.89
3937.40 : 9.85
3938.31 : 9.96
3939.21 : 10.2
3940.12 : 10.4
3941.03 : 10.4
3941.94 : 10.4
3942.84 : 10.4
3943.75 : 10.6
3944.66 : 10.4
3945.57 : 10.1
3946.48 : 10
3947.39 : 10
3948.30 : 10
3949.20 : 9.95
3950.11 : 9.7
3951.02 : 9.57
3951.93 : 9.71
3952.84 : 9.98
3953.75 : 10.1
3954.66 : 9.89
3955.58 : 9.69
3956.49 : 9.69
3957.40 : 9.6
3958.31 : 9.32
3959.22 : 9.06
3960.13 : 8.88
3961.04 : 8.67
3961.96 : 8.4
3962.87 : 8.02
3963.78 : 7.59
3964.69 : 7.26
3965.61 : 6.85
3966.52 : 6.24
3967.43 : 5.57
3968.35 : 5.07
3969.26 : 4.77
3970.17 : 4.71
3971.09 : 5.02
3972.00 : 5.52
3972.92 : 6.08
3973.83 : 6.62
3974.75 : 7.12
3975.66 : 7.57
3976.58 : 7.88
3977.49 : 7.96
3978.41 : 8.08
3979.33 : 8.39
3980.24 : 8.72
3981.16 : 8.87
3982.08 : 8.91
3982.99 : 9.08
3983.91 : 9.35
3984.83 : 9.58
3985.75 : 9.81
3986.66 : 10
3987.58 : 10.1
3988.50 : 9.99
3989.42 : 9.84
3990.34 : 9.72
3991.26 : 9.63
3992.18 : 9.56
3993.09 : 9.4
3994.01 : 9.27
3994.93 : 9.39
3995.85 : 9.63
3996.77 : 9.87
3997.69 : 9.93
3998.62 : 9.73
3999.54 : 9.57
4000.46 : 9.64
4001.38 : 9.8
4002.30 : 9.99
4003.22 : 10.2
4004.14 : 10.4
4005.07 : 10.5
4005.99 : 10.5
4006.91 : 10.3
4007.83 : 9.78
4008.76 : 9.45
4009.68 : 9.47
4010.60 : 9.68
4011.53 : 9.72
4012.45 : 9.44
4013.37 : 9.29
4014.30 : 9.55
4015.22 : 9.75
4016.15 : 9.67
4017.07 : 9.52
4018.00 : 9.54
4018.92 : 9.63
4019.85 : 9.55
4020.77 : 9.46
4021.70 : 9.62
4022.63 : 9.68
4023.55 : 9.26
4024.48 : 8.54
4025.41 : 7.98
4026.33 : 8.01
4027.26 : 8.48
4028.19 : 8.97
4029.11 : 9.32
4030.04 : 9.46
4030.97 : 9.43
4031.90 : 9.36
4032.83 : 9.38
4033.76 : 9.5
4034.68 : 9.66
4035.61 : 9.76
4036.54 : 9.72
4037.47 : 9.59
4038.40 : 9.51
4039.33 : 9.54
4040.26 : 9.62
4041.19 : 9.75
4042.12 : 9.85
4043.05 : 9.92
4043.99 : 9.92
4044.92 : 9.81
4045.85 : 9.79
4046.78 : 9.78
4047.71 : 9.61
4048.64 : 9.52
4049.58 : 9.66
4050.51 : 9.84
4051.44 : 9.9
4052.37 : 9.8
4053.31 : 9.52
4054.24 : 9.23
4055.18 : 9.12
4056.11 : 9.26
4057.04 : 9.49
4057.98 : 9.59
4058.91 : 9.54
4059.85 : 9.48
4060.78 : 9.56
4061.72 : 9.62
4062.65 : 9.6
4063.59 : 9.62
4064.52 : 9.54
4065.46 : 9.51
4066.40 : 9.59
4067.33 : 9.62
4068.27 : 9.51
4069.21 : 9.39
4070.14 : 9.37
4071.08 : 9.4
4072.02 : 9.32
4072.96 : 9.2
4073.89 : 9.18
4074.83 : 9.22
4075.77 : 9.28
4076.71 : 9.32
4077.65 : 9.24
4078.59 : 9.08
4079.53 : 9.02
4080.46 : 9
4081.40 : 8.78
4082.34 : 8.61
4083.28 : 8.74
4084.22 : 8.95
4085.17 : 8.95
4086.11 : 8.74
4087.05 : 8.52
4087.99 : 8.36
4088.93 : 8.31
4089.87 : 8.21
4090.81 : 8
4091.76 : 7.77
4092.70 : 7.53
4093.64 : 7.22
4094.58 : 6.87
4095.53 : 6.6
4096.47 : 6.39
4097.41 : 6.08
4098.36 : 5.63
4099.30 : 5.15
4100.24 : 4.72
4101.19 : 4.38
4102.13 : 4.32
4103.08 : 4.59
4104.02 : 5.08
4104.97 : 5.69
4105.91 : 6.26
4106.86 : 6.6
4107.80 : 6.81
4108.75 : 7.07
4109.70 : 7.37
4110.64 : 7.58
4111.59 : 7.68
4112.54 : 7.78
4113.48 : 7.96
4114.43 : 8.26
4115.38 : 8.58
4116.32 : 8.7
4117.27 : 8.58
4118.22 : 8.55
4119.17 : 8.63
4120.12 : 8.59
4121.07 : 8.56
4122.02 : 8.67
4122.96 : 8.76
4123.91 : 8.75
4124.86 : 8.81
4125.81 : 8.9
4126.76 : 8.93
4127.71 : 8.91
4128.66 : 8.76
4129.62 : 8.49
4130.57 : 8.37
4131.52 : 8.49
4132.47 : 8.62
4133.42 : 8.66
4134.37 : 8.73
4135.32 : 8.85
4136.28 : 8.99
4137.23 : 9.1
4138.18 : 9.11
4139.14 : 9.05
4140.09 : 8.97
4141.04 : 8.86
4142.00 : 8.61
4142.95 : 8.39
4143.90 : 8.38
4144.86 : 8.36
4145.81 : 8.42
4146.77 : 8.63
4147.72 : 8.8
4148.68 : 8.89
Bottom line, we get 1.02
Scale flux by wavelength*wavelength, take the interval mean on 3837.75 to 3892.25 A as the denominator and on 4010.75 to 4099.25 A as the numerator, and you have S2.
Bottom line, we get 1.09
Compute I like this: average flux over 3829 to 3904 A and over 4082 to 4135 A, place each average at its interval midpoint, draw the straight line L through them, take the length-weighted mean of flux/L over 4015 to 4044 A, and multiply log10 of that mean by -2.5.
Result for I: -0.167 mag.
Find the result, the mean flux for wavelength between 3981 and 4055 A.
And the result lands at 9.58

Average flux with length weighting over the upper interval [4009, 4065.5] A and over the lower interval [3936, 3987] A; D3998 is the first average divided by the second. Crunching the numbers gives 1.1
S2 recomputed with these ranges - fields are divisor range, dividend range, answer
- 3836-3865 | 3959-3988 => 0.85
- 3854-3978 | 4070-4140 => 0.96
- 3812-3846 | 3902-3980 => 1.14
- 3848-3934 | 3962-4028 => 0.97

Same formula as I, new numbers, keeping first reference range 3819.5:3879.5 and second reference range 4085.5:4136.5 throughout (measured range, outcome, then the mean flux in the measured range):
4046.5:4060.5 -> -0.19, 9.55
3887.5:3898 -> 0.25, 7.17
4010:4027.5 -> -0.13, 9.29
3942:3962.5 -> -0.12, 9.72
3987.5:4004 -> -0.16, 9.74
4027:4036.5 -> -0.15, 9.37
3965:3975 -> 0.43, 5.77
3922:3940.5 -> -0.13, 9.93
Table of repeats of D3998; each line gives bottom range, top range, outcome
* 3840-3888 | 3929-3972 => 0.93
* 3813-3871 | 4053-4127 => 0.88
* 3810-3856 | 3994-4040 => 1.05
